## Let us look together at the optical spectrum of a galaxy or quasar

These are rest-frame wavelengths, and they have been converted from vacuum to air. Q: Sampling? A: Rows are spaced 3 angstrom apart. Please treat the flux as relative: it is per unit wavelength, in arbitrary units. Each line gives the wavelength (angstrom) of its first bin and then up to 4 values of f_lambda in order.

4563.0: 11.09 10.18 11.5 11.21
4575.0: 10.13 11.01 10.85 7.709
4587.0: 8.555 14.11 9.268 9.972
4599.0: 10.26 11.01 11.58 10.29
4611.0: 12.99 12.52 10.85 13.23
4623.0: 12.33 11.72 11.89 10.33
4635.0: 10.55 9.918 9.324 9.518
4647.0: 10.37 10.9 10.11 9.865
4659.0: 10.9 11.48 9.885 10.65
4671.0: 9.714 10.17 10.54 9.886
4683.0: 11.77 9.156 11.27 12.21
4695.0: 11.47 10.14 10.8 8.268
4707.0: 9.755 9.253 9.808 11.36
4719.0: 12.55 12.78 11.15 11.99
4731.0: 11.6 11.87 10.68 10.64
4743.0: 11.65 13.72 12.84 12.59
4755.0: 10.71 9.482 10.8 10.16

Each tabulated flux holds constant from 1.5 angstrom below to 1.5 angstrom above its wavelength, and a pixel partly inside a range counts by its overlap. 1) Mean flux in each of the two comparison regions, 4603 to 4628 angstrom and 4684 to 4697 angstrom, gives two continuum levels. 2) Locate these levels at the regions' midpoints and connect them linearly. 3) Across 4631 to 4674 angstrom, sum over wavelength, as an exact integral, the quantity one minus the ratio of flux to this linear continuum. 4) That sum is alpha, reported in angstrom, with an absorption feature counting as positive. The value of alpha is 4.59 angstrom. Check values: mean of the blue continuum 11.9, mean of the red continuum 11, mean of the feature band 10.2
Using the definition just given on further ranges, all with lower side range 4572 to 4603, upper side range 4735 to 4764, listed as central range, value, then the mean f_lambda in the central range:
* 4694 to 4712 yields 1.9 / 9.9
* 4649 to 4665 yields 0.3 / 10.6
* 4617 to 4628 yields -1.7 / 12.2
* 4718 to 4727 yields -0.7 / 12.1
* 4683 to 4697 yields -0.1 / 11.1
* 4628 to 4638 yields -0.1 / 10.7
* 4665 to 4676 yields 0.7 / 10.2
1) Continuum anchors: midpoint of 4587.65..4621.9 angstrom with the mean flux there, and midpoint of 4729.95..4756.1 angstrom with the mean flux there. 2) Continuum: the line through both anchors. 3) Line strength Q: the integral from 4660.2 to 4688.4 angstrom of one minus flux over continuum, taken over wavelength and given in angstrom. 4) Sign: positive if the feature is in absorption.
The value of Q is 3.0 angstrom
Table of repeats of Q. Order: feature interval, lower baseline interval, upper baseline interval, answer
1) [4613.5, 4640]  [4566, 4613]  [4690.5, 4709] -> -2.0 angstrom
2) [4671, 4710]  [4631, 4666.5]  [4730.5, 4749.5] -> 2.1 angstrom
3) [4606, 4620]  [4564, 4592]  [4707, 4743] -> -1.4 angstrom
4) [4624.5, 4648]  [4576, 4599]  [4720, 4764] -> 0.4 angstrom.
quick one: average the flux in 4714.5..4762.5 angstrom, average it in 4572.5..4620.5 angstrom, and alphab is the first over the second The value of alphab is 1.1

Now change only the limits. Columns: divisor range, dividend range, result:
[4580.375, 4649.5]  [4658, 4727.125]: 0.98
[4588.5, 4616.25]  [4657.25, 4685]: 0.93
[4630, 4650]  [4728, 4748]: 1.16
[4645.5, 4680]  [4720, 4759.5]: 1.12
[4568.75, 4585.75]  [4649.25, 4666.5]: 1.02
